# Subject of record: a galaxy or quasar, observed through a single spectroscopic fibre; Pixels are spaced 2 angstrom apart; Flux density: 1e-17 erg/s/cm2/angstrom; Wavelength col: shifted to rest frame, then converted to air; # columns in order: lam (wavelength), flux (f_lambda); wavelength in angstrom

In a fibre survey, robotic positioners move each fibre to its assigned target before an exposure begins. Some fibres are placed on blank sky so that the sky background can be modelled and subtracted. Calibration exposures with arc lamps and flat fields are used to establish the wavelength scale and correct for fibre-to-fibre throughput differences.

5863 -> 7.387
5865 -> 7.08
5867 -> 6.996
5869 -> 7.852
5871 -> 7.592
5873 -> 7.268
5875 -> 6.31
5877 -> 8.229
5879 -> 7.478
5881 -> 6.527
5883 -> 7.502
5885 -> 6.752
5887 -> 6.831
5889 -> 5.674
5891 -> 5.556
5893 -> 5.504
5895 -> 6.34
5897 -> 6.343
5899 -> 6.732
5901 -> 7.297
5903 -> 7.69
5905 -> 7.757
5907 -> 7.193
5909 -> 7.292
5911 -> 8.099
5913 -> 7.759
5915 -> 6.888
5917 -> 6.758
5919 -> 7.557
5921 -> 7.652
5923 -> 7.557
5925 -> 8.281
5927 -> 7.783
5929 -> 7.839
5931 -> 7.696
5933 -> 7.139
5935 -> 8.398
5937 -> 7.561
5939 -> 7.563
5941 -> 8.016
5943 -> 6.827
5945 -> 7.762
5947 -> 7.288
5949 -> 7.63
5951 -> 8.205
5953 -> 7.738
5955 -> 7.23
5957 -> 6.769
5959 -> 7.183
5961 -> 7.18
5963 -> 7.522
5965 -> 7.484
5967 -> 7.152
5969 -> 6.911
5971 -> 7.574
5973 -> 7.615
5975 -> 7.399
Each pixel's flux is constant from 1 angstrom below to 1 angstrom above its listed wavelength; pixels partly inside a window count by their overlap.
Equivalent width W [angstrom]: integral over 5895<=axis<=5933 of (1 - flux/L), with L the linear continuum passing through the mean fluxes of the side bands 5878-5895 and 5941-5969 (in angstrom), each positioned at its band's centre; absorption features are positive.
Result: -3.2 angstrom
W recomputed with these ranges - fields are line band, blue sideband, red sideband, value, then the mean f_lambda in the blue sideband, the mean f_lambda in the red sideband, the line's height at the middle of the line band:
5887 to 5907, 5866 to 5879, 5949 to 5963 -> 2.2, 7.38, 7.41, 7.39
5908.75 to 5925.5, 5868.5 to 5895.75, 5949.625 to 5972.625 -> -1.1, 6.8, 7.37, 7.05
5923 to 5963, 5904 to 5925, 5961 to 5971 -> -1.1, 7.49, 7.29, 7.38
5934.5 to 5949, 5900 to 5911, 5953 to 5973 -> -0.5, 7.51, 7.27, 7.36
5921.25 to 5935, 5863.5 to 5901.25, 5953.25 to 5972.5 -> -1.3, 6.83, 7.25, 7.07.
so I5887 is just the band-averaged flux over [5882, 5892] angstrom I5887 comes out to 6.46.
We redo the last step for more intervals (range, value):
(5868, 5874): 7.57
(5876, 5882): 7.41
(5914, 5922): 7.21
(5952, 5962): 7.22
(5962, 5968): 7.39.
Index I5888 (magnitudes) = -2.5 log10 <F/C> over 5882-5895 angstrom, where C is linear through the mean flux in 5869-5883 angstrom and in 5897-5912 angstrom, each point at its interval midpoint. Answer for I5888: 0.163 mag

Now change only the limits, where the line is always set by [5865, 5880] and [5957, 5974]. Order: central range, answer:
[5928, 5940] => -0.055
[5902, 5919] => -0.014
